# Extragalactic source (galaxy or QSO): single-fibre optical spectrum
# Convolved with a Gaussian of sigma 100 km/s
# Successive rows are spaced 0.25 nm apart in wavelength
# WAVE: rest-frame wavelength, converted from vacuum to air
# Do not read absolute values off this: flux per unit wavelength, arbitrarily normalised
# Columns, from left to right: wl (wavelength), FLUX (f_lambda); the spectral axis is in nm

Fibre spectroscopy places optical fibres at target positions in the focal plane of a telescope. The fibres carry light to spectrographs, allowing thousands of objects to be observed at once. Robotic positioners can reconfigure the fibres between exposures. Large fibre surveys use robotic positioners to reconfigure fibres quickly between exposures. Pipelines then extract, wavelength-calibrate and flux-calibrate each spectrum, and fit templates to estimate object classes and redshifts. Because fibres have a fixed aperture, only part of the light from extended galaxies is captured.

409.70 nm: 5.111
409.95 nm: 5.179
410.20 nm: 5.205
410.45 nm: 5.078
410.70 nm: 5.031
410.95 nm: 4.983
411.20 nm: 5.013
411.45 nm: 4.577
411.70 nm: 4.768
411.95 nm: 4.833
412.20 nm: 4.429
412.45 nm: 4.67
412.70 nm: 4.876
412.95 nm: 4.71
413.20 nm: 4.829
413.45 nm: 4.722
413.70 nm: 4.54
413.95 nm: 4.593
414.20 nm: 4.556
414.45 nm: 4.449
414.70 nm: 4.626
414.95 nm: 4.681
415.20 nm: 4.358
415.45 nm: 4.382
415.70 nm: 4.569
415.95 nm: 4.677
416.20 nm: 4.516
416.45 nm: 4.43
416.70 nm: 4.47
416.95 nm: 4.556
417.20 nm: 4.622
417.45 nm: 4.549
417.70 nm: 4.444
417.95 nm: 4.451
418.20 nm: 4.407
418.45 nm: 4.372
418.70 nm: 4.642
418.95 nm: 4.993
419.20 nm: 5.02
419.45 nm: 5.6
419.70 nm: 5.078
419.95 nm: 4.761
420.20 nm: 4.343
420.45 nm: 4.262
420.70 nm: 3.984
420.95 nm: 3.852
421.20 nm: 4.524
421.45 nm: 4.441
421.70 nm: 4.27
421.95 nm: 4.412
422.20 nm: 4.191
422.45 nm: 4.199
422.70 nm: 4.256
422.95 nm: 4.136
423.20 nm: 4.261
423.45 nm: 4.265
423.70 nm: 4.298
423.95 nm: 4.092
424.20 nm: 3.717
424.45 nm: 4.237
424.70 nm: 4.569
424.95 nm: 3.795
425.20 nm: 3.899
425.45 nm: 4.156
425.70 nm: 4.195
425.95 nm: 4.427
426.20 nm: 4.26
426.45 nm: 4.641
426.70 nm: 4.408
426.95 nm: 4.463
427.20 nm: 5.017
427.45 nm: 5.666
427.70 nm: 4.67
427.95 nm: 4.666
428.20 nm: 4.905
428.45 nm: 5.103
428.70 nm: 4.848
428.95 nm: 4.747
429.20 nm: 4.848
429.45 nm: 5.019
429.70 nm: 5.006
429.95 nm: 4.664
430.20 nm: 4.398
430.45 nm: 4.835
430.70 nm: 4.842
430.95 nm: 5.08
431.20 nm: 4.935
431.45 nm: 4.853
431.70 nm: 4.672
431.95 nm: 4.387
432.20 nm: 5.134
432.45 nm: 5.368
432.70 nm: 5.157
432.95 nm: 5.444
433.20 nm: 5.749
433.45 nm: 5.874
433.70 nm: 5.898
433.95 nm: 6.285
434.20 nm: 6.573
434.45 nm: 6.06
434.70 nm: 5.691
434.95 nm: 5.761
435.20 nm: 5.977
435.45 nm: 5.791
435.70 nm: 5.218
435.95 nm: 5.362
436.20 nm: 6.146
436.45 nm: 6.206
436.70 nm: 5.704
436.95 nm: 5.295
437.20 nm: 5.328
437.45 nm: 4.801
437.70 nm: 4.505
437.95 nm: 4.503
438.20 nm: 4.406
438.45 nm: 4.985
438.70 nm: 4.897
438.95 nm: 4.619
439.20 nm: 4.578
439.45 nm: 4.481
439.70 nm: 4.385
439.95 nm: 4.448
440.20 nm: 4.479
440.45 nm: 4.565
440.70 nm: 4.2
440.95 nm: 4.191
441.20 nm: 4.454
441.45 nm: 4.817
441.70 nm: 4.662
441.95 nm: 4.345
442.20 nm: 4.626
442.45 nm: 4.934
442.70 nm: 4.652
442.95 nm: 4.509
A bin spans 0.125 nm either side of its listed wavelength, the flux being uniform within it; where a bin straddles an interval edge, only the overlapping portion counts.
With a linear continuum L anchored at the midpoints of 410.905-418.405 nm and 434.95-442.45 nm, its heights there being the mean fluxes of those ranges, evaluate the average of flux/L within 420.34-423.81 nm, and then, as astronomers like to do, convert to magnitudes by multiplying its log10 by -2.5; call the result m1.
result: 0.112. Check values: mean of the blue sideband 4.6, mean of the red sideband 4.91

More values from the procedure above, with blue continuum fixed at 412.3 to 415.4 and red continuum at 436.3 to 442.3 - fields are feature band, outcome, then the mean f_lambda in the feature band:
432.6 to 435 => -0.237 mag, 5.86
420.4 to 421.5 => 0.114 mag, 4.19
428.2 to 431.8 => -0.035 mag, 4.85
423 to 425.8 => 0.133 mag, 4.13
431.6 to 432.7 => -0.050 mag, 4.93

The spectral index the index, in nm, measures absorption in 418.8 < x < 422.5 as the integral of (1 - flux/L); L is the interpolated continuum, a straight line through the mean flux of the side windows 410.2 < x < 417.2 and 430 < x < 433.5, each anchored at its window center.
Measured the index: 0.21 nm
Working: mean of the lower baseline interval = 4.67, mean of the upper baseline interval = 5.03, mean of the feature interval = 4.54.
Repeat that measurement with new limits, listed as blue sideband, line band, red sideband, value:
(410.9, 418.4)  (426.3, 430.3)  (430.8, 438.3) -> 0.263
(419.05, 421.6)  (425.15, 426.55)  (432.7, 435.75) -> 0.224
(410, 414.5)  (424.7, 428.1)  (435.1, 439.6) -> 0.341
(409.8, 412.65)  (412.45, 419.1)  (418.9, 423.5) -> 0.159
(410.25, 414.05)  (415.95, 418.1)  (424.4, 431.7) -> 0.107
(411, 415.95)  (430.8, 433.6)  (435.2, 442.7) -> -0.197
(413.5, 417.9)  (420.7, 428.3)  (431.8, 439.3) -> 0.866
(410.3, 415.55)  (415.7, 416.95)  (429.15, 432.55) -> 0.053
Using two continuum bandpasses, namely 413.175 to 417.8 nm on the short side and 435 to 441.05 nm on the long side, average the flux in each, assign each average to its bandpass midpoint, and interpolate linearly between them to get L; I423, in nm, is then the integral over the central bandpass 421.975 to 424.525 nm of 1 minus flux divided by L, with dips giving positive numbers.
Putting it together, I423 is 0.28 nm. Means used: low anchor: 4.55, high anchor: 4.97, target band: 4.17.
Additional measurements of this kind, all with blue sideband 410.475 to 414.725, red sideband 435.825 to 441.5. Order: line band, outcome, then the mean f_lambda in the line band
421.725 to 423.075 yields 0.150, 4.24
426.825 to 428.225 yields -0.030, 4.9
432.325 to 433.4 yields -0.144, 5.46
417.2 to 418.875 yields 0.088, 4.5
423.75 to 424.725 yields 0.134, 4.12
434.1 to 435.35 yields -0.304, 6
